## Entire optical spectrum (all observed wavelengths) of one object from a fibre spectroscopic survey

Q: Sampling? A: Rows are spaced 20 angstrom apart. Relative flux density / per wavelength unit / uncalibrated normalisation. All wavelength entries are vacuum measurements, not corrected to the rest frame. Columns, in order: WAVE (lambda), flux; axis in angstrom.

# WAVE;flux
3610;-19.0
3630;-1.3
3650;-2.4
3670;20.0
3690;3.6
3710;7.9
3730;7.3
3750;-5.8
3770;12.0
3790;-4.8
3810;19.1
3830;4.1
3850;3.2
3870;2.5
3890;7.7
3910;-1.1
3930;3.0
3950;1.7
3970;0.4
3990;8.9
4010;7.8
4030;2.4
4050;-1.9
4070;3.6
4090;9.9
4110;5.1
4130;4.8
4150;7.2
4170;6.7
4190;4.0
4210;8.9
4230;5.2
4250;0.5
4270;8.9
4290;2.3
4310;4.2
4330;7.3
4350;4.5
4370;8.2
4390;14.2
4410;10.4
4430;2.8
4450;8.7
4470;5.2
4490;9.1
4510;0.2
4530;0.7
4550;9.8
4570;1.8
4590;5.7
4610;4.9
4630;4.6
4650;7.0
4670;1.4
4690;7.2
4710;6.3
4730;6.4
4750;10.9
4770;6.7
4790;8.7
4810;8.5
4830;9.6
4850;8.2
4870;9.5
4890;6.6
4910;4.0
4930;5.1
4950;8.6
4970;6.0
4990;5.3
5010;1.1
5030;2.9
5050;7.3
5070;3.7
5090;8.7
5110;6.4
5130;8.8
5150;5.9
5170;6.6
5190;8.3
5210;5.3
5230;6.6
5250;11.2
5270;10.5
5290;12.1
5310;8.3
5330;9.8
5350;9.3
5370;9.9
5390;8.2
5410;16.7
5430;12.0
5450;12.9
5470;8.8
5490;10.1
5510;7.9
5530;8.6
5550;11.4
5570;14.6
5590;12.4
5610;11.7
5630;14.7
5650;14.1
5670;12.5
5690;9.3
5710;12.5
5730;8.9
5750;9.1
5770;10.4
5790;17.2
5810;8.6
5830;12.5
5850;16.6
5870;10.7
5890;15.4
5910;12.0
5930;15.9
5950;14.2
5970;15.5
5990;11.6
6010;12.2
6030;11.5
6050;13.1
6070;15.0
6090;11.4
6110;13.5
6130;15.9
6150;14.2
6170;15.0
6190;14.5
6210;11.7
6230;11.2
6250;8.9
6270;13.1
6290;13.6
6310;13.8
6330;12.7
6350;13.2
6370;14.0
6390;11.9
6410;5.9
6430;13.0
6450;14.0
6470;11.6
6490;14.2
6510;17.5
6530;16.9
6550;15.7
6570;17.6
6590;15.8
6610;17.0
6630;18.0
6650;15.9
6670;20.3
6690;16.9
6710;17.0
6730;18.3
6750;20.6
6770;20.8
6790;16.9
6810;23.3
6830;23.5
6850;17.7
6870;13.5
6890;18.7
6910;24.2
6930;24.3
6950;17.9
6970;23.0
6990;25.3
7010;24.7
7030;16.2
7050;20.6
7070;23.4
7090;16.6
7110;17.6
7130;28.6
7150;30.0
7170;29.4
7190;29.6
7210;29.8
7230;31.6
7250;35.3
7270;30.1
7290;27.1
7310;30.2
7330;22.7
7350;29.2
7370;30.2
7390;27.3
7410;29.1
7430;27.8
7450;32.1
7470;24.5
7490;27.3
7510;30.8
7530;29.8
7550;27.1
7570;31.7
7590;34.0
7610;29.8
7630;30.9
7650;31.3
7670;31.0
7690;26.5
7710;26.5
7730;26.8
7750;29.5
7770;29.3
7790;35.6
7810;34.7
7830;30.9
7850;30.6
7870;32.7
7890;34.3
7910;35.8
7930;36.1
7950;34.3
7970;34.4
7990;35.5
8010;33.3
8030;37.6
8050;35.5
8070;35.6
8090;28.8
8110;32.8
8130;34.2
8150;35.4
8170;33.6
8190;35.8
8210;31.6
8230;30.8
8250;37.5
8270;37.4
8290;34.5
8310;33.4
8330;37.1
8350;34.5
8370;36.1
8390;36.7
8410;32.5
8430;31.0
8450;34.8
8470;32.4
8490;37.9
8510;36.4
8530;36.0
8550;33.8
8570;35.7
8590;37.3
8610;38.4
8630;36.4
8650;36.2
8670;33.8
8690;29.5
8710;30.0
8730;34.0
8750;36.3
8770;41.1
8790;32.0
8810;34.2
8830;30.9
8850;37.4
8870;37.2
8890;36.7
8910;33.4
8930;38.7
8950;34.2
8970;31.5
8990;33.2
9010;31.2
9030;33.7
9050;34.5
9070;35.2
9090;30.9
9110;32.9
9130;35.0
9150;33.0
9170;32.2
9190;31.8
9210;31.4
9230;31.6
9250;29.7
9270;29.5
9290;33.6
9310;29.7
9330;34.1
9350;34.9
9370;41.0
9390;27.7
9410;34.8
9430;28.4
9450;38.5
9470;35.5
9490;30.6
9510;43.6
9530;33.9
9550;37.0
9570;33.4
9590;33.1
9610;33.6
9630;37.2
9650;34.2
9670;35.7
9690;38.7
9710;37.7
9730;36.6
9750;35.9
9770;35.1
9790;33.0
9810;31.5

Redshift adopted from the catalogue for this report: 0.788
